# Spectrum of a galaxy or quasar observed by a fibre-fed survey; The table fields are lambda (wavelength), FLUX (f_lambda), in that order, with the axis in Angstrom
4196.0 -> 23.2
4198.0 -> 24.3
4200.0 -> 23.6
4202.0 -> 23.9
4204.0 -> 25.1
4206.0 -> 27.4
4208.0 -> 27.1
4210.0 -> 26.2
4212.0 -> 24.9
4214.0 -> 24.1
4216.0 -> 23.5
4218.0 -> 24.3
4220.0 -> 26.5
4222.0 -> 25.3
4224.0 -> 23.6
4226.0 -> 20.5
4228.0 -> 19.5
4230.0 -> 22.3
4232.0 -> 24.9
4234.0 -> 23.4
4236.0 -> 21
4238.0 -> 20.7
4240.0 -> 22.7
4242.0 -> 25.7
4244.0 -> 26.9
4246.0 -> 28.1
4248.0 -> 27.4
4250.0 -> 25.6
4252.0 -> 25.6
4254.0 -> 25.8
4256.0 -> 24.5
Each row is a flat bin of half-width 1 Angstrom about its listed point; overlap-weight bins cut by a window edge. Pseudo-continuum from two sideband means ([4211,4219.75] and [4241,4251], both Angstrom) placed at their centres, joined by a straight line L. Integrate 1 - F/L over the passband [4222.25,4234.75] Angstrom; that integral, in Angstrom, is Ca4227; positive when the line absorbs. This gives 1.42 Angstrom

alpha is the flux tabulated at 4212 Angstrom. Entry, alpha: 24.9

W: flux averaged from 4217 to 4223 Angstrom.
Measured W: 25.4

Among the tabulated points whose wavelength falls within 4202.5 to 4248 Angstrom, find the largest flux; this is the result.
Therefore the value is 28.1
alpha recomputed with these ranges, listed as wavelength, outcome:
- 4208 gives 27.1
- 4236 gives 21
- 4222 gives 25.3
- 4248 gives 27.4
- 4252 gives 25.6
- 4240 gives 22.7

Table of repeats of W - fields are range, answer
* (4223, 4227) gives 22.1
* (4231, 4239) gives 22.5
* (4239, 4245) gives 25.1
